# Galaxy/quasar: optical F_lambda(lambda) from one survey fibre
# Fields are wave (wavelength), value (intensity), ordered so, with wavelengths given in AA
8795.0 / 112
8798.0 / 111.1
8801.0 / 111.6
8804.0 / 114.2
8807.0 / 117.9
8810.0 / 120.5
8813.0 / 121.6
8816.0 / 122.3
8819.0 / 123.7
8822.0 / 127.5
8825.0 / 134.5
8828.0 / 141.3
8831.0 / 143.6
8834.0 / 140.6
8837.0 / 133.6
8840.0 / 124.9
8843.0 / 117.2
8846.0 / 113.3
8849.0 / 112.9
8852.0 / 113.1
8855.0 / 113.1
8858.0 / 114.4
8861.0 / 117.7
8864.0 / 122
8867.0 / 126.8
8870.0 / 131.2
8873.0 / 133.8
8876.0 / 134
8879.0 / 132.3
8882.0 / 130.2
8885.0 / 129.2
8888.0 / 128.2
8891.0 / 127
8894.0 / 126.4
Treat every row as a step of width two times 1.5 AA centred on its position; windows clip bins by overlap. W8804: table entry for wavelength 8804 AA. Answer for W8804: 114.2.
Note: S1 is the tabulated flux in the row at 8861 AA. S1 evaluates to 117.7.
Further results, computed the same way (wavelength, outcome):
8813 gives 121.6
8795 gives 112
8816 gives 122.3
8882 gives 130.2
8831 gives 143.6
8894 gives 126.4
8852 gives 113.1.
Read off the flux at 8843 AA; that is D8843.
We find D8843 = 117.2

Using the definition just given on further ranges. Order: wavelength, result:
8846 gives 113.3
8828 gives 141.3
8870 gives 131.2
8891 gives 127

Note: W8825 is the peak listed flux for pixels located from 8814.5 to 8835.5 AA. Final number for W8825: 143.6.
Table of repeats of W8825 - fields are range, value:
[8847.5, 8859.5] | 114.4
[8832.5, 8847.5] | 140.6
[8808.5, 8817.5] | 122.3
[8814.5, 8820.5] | 123.7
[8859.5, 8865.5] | 122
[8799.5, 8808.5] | 117.9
